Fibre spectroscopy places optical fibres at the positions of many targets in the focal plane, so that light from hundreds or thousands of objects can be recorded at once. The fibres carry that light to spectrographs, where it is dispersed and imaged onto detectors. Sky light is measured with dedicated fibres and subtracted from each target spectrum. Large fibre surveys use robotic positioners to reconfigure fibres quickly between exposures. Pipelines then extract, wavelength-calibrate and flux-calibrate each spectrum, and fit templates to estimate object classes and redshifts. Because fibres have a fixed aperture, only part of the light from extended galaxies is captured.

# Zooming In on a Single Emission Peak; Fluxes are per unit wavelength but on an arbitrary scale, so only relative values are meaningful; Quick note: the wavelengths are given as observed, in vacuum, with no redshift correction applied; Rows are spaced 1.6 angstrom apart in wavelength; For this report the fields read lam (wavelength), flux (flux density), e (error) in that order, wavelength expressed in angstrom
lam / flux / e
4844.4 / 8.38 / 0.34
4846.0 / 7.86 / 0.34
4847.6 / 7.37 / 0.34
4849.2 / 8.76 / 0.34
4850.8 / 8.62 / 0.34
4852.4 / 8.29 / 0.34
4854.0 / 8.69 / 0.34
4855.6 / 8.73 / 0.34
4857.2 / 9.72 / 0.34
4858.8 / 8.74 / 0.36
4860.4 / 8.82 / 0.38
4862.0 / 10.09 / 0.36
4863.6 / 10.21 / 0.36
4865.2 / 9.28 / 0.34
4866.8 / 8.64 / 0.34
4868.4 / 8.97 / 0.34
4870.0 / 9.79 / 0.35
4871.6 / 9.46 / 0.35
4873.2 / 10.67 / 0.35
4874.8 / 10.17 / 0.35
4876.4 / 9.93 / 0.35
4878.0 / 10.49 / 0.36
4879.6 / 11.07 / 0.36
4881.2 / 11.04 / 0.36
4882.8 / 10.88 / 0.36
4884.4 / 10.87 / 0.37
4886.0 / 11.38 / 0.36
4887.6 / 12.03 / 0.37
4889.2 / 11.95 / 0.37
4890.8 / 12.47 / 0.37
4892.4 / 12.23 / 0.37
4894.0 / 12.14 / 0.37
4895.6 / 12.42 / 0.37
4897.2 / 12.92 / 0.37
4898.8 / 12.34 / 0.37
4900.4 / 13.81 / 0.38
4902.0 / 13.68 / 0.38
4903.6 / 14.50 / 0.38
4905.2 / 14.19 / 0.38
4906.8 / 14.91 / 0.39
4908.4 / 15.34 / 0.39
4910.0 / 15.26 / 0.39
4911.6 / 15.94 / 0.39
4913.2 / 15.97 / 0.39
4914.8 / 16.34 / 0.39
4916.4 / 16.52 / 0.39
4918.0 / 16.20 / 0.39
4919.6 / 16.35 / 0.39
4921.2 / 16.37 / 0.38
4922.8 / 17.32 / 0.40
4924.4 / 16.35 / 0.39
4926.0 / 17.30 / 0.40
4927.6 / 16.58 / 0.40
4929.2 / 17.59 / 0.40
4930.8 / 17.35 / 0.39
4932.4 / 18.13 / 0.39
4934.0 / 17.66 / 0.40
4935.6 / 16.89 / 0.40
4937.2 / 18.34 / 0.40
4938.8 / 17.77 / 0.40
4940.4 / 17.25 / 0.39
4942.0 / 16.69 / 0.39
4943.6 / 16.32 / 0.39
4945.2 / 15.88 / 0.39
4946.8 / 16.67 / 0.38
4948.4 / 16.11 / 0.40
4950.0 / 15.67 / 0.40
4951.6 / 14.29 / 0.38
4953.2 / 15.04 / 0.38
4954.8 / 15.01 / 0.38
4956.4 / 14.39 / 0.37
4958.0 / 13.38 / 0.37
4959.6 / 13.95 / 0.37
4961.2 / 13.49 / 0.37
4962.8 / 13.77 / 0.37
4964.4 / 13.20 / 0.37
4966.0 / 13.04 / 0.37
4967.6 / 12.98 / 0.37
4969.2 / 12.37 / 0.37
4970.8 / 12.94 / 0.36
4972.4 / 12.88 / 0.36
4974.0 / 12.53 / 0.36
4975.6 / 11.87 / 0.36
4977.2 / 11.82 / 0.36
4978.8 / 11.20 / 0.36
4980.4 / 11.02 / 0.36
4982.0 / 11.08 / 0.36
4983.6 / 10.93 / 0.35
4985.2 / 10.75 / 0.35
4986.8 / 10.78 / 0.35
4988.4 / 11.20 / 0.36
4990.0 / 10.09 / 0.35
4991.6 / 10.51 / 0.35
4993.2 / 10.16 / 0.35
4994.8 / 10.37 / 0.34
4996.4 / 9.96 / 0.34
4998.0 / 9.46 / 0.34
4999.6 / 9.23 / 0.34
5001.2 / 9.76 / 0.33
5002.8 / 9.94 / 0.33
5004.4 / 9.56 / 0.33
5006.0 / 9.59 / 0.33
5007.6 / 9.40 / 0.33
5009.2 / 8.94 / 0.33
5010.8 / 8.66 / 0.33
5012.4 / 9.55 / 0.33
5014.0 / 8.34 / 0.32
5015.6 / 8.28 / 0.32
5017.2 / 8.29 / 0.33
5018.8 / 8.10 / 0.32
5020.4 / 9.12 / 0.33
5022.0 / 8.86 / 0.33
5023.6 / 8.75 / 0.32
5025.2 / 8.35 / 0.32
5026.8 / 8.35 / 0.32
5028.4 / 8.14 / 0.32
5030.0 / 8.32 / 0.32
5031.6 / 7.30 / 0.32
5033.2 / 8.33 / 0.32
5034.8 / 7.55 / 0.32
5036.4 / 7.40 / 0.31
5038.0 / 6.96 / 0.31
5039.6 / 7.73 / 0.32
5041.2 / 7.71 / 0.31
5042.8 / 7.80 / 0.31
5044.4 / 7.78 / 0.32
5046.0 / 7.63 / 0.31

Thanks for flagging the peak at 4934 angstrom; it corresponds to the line C IV 1549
